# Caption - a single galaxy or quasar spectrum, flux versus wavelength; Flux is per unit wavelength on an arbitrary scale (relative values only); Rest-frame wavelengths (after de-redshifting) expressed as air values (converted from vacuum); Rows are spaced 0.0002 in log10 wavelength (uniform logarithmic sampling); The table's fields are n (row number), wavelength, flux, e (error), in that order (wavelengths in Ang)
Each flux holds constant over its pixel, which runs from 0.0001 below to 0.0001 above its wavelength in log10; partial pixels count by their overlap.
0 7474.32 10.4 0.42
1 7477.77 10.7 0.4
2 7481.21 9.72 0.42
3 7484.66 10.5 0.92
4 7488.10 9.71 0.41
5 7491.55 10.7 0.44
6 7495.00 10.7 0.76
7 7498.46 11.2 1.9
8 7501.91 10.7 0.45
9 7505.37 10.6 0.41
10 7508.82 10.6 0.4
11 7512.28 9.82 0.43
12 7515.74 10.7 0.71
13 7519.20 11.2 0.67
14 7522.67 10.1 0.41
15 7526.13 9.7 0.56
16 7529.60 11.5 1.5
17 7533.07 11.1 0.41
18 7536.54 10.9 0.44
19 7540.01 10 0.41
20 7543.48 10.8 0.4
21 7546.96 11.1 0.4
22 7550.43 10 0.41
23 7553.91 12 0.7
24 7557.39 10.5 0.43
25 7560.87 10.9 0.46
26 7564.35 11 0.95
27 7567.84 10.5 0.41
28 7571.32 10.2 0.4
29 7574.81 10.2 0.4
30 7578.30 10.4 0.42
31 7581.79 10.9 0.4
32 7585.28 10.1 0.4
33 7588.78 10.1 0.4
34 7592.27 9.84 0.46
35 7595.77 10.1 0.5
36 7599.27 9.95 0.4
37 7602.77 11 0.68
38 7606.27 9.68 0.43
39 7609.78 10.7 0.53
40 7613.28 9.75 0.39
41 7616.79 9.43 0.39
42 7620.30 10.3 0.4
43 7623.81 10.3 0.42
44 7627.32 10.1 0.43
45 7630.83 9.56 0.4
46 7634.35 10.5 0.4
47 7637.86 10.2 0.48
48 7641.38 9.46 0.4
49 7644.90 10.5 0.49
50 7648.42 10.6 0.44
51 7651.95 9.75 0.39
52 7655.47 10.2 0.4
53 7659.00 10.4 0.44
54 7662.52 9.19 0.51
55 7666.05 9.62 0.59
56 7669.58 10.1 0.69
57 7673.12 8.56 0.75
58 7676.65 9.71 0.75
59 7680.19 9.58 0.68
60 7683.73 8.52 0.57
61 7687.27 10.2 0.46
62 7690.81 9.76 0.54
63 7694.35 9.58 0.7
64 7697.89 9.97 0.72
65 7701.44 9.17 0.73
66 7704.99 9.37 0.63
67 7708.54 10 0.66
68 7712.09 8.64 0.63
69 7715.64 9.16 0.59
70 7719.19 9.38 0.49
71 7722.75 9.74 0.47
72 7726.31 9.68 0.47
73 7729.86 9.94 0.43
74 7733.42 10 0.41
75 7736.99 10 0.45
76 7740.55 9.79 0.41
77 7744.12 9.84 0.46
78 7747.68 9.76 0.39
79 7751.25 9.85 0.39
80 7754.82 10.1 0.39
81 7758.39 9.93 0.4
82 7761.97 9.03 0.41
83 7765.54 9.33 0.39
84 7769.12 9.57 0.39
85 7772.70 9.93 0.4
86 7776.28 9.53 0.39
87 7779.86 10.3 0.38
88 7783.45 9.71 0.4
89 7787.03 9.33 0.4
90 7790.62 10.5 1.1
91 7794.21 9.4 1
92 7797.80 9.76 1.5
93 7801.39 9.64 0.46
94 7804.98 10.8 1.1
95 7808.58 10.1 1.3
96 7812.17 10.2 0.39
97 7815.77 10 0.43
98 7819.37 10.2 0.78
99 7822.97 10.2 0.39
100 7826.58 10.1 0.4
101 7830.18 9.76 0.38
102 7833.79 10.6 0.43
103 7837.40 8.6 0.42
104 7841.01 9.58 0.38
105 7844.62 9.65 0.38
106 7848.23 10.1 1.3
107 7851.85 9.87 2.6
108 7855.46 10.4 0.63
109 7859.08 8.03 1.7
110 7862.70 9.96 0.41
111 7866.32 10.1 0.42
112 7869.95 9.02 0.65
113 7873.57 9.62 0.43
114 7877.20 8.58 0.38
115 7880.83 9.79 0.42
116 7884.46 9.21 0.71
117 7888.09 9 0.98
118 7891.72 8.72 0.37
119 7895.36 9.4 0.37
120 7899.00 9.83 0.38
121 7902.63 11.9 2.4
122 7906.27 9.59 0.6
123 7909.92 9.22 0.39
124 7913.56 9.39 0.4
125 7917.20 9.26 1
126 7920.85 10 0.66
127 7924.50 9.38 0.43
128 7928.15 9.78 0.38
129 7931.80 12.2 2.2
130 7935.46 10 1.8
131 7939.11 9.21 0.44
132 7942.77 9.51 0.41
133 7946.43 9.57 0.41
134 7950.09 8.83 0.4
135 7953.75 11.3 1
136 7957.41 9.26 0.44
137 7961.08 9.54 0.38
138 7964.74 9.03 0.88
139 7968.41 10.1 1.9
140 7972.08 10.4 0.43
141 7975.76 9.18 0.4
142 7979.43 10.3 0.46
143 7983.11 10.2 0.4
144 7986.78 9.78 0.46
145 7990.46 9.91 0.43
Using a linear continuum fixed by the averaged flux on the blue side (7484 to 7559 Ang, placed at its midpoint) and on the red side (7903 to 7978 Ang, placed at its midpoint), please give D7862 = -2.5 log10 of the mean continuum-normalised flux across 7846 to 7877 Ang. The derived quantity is 0.04 mag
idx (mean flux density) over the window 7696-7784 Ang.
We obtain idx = 9.67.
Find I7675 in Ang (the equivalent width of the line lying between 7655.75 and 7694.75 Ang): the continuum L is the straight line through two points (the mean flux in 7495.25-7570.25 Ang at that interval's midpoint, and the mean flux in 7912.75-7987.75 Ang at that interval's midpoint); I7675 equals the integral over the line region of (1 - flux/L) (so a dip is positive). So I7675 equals 3.06 Ang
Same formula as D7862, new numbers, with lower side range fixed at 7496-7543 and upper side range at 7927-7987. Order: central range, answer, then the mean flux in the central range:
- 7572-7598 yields 0.03 mag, 10.2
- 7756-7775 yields 0.07 mag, 9.57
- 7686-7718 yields 0.09 mag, 9.53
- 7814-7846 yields 0.03 mag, 9.86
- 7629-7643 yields 0.05 mag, 9.94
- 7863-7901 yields 0.07 mag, 9.37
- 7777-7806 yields 0.03 mag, 9.89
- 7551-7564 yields -0.05 mag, 11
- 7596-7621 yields 0.04 mag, 10.1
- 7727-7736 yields 0.04 mag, 9.94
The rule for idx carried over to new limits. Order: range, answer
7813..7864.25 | 9.8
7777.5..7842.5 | 9.93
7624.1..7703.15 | 9.79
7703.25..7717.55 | 9.3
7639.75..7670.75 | 9.98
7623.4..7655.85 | 10.1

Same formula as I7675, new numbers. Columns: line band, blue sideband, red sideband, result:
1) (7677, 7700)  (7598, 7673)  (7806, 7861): 0.87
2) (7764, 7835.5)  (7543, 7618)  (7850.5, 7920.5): -1.27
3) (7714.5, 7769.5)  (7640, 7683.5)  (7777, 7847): 0.78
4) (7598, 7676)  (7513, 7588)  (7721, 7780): 2.09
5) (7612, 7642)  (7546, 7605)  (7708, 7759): 0.78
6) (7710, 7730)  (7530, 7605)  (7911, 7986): 1.70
